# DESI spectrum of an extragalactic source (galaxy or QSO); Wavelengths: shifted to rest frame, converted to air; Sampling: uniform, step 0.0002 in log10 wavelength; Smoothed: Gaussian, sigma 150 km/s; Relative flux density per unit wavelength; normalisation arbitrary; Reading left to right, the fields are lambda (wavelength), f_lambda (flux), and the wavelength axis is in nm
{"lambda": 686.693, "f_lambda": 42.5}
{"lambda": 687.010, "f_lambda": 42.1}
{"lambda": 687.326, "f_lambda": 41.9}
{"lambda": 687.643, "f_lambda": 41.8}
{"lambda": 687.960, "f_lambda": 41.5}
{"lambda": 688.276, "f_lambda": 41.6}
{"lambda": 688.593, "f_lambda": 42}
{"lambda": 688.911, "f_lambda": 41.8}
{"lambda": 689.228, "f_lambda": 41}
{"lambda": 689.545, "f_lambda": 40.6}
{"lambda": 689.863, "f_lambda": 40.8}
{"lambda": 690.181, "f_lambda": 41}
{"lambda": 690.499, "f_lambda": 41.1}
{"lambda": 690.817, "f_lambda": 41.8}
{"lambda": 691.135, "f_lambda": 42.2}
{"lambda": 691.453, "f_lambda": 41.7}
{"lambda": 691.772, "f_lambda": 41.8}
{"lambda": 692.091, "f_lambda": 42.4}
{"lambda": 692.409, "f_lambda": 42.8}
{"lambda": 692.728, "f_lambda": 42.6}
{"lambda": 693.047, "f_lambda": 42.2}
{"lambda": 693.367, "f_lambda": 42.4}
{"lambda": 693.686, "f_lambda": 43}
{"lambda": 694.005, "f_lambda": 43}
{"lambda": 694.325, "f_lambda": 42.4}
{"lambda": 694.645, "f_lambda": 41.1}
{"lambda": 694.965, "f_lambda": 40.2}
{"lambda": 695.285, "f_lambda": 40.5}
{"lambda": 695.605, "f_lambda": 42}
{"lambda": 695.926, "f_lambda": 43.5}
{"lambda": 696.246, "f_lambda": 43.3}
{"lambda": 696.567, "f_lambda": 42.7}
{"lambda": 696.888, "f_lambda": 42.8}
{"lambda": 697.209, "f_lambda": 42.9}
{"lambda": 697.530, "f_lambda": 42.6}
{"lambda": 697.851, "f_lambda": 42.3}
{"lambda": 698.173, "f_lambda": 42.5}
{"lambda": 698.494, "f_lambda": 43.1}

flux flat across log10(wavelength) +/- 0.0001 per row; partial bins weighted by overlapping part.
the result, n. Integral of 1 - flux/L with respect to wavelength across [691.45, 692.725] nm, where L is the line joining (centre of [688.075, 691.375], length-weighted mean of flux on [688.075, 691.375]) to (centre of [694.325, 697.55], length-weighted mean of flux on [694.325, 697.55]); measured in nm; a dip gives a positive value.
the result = -0.02 nm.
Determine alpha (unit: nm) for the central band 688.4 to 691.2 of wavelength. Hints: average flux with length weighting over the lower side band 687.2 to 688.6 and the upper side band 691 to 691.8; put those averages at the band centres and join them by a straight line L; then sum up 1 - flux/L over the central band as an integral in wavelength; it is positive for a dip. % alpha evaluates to 0.03 nm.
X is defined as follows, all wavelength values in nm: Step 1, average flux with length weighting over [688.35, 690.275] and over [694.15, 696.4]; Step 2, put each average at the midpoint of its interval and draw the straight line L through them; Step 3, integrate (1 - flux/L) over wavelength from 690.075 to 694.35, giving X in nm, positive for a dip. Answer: -0.07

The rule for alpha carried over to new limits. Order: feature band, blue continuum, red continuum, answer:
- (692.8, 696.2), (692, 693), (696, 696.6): 0.06 nm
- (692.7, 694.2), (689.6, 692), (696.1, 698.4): -0.02 nm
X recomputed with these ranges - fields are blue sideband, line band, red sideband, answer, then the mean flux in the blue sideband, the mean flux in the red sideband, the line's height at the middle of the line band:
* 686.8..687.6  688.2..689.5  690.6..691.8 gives 0.01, 42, 41.8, 41.9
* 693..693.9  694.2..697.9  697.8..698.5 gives 0.04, 42.6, 42.6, 42.6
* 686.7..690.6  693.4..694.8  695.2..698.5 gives -0.01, 41.5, 42.6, 42.2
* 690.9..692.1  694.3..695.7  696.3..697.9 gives 0.04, 42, 42.7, 42.4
